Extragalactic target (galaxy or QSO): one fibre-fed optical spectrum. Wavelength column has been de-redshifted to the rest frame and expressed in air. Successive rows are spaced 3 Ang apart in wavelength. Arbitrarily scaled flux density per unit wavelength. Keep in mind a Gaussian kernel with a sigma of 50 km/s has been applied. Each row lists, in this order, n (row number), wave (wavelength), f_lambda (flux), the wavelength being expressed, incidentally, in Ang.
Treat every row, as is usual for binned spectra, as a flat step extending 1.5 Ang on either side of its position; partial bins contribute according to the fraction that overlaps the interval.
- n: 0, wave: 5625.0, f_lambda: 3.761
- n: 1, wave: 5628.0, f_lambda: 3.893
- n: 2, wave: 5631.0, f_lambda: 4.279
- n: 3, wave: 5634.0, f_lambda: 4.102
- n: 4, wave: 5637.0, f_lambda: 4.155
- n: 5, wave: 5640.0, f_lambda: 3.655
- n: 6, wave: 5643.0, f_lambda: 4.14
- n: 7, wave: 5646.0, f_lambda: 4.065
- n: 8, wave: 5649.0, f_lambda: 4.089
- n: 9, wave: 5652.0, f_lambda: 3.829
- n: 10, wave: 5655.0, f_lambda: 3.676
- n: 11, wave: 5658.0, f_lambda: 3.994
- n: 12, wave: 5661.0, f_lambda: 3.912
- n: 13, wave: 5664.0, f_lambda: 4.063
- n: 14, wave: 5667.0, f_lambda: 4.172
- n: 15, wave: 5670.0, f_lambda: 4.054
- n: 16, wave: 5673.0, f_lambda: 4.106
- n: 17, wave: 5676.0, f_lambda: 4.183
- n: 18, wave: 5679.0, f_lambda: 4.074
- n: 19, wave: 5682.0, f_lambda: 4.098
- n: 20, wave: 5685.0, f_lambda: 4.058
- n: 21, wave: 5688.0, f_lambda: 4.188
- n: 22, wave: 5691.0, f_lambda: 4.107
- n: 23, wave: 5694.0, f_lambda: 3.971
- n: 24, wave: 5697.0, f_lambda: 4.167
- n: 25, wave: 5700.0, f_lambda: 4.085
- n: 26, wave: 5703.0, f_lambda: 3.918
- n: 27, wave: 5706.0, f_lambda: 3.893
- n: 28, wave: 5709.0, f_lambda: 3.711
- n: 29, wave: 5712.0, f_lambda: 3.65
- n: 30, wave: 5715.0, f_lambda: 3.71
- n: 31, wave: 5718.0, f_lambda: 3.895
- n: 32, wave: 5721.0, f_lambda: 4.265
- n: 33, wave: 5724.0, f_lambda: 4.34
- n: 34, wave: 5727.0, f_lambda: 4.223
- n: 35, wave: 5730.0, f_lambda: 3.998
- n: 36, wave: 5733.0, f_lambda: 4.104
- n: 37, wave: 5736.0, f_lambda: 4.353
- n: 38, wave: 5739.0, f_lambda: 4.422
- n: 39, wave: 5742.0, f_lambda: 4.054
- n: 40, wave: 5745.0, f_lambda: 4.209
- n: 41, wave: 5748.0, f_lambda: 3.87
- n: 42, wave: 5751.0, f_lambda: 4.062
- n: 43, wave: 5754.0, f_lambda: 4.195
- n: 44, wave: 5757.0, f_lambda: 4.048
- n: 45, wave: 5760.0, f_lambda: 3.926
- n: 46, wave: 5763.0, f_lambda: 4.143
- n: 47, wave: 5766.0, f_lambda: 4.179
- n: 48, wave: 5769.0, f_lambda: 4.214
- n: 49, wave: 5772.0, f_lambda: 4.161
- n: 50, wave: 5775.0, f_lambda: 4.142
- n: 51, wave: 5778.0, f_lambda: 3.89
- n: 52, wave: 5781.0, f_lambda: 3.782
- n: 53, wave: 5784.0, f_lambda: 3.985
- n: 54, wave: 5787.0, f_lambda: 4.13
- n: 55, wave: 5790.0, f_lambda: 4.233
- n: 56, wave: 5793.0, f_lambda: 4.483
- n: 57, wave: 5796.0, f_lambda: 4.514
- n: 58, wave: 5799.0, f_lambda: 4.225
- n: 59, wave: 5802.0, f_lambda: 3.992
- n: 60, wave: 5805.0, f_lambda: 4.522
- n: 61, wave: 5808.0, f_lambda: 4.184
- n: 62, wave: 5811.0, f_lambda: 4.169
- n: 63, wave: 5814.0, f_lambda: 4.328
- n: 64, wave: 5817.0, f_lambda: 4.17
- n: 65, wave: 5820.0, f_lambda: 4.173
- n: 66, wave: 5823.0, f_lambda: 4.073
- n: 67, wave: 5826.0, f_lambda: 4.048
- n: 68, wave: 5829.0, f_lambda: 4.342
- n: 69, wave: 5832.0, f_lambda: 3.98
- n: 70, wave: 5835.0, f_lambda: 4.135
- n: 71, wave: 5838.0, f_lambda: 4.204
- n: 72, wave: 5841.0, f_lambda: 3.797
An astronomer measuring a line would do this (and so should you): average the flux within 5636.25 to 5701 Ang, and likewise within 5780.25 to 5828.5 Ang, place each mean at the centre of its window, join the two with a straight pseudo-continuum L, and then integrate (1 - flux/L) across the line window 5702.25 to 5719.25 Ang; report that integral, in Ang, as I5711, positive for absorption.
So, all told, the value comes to 1.24 Ang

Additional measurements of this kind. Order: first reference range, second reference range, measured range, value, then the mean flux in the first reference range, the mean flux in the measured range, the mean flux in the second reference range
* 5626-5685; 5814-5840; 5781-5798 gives -0.44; 4.03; 4.22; 4.14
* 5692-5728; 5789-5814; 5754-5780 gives 0.55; 3.98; 4.09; 4.29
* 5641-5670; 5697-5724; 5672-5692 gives -0.78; 3.99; 4.12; 3.93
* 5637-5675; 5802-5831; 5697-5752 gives 0.50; 3.99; 4.05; 4.21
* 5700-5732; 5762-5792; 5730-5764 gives -0.76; 3.97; 4.12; 4.09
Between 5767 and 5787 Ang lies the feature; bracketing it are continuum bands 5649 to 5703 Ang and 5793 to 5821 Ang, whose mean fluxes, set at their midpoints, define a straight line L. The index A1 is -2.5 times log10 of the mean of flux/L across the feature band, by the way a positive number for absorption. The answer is 0.05 mag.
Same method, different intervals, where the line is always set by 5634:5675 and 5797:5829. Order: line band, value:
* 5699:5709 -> 0.04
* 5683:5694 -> -0.01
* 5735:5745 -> -0.04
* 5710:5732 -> 0.02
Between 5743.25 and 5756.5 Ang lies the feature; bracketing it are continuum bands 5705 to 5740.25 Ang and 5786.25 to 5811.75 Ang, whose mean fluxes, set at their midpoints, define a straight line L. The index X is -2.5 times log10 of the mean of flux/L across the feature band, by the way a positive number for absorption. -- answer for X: 0.01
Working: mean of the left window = 4.05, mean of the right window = 4.28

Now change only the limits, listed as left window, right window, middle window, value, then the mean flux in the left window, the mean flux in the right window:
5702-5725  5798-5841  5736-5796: -0.024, 3.91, 4.17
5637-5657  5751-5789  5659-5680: -0.033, 3.93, 4.07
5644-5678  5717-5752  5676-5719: 0.029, 4.02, 4.15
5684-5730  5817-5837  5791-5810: -0.054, 4.01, 4.13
